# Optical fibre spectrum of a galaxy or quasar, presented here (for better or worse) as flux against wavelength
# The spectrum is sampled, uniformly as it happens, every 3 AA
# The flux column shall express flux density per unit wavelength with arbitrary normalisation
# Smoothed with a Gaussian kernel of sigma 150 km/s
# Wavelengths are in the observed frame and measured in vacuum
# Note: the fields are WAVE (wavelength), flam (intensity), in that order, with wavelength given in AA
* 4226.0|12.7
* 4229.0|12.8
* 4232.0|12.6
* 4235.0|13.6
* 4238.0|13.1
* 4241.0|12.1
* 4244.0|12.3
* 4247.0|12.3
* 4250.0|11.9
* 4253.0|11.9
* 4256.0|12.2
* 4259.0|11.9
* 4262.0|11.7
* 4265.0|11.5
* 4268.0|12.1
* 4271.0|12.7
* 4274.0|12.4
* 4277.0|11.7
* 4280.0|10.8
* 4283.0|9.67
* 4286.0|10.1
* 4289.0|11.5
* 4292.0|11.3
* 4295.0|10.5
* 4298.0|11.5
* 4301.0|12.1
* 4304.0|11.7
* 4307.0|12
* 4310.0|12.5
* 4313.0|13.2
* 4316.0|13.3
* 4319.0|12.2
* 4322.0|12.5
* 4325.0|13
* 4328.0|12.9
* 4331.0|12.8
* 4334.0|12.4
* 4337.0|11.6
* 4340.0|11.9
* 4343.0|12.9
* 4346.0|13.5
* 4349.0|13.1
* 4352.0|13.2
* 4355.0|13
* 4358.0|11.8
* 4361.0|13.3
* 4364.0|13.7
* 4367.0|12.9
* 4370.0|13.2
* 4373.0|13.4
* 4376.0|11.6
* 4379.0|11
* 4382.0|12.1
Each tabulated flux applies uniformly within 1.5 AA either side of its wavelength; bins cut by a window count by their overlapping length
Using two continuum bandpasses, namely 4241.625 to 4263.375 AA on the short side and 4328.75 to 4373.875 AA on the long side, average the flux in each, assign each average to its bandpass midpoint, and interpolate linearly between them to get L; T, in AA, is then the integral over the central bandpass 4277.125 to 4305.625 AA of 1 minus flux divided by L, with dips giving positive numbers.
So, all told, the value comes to 3.0 AA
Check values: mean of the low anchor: 12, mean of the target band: 11.1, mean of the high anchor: 12.8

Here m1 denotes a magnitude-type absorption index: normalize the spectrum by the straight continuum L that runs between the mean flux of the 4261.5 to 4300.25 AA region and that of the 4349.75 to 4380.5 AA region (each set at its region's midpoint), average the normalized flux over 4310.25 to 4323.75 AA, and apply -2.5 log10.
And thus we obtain -0.07 mag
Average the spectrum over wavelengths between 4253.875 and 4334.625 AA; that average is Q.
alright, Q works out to 11.9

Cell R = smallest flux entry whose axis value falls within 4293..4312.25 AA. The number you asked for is 10.5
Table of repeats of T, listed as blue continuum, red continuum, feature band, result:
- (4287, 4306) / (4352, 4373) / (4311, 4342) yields -1.1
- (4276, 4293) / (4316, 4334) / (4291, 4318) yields -0.6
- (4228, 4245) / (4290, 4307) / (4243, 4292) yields 1.9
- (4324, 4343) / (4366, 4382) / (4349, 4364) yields -0.6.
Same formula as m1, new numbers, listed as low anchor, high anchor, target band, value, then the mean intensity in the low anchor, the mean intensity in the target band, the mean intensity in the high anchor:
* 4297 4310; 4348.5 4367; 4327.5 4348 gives 0.00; 11.9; 12.6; 13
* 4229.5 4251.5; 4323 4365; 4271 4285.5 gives 0.13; 12.6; 11.2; 12.8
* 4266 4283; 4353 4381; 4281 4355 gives 0.00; 11.7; 12.1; 12.7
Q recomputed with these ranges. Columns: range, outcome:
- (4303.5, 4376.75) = 12.7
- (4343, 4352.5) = 13.2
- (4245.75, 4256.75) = 12.1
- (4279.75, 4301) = 10.9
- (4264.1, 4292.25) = 11.4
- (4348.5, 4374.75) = 13.1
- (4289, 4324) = 12.1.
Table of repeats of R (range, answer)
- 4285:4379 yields 10.1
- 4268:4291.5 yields 9.67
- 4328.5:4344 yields 11.6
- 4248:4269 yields 11.5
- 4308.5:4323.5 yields 12.2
